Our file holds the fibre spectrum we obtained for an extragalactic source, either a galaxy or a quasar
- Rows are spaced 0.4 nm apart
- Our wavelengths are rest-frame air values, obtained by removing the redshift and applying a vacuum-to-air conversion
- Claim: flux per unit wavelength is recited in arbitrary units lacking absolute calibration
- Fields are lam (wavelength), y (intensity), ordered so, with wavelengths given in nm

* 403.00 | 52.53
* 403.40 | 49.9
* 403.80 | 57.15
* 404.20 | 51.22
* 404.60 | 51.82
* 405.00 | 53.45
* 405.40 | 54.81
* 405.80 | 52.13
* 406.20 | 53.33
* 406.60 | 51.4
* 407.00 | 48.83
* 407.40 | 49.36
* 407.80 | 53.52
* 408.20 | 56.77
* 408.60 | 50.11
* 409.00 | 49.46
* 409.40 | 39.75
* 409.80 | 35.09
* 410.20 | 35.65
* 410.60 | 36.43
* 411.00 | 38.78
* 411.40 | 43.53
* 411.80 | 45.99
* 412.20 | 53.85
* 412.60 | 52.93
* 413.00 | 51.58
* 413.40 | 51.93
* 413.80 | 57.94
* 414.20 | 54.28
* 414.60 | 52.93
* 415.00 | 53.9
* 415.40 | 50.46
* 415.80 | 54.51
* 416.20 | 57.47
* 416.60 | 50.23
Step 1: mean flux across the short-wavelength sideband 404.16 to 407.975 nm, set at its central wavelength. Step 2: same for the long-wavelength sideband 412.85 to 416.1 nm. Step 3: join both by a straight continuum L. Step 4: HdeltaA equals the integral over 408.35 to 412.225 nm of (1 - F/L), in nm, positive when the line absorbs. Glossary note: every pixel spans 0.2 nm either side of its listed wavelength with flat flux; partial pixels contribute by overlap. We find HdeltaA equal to 0.75 nm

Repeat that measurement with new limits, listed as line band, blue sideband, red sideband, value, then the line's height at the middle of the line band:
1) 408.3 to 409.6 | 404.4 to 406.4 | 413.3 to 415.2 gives 0.15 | 53.6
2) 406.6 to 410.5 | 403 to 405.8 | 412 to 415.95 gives 0.49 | 53.2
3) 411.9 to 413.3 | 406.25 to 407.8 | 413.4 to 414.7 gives 0.04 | 53.9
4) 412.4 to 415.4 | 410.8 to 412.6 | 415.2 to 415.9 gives -0.23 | 49.7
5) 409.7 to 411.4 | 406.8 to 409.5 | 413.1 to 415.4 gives 0.47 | 51.5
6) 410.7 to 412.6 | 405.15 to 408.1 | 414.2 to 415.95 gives 0.25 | 52.7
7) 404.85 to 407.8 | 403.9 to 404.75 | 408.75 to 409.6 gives -0.17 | 49.2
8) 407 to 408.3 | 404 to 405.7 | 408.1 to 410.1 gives -0.12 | 47.8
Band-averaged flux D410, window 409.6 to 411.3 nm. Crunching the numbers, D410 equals 36.9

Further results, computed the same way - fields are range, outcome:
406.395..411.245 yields 45.4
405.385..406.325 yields 53.2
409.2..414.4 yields 46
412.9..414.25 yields 54.1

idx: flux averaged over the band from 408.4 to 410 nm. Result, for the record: 43.6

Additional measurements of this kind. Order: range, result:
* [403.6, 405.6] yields 53.7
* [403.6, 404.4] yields 54.2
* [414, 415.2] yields 53.7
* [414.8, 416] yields 53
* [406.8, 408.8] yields 51.7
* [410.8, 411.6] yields 41.2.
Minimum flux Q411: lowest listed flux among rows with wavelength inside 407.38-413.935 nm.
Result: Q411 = 35.09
